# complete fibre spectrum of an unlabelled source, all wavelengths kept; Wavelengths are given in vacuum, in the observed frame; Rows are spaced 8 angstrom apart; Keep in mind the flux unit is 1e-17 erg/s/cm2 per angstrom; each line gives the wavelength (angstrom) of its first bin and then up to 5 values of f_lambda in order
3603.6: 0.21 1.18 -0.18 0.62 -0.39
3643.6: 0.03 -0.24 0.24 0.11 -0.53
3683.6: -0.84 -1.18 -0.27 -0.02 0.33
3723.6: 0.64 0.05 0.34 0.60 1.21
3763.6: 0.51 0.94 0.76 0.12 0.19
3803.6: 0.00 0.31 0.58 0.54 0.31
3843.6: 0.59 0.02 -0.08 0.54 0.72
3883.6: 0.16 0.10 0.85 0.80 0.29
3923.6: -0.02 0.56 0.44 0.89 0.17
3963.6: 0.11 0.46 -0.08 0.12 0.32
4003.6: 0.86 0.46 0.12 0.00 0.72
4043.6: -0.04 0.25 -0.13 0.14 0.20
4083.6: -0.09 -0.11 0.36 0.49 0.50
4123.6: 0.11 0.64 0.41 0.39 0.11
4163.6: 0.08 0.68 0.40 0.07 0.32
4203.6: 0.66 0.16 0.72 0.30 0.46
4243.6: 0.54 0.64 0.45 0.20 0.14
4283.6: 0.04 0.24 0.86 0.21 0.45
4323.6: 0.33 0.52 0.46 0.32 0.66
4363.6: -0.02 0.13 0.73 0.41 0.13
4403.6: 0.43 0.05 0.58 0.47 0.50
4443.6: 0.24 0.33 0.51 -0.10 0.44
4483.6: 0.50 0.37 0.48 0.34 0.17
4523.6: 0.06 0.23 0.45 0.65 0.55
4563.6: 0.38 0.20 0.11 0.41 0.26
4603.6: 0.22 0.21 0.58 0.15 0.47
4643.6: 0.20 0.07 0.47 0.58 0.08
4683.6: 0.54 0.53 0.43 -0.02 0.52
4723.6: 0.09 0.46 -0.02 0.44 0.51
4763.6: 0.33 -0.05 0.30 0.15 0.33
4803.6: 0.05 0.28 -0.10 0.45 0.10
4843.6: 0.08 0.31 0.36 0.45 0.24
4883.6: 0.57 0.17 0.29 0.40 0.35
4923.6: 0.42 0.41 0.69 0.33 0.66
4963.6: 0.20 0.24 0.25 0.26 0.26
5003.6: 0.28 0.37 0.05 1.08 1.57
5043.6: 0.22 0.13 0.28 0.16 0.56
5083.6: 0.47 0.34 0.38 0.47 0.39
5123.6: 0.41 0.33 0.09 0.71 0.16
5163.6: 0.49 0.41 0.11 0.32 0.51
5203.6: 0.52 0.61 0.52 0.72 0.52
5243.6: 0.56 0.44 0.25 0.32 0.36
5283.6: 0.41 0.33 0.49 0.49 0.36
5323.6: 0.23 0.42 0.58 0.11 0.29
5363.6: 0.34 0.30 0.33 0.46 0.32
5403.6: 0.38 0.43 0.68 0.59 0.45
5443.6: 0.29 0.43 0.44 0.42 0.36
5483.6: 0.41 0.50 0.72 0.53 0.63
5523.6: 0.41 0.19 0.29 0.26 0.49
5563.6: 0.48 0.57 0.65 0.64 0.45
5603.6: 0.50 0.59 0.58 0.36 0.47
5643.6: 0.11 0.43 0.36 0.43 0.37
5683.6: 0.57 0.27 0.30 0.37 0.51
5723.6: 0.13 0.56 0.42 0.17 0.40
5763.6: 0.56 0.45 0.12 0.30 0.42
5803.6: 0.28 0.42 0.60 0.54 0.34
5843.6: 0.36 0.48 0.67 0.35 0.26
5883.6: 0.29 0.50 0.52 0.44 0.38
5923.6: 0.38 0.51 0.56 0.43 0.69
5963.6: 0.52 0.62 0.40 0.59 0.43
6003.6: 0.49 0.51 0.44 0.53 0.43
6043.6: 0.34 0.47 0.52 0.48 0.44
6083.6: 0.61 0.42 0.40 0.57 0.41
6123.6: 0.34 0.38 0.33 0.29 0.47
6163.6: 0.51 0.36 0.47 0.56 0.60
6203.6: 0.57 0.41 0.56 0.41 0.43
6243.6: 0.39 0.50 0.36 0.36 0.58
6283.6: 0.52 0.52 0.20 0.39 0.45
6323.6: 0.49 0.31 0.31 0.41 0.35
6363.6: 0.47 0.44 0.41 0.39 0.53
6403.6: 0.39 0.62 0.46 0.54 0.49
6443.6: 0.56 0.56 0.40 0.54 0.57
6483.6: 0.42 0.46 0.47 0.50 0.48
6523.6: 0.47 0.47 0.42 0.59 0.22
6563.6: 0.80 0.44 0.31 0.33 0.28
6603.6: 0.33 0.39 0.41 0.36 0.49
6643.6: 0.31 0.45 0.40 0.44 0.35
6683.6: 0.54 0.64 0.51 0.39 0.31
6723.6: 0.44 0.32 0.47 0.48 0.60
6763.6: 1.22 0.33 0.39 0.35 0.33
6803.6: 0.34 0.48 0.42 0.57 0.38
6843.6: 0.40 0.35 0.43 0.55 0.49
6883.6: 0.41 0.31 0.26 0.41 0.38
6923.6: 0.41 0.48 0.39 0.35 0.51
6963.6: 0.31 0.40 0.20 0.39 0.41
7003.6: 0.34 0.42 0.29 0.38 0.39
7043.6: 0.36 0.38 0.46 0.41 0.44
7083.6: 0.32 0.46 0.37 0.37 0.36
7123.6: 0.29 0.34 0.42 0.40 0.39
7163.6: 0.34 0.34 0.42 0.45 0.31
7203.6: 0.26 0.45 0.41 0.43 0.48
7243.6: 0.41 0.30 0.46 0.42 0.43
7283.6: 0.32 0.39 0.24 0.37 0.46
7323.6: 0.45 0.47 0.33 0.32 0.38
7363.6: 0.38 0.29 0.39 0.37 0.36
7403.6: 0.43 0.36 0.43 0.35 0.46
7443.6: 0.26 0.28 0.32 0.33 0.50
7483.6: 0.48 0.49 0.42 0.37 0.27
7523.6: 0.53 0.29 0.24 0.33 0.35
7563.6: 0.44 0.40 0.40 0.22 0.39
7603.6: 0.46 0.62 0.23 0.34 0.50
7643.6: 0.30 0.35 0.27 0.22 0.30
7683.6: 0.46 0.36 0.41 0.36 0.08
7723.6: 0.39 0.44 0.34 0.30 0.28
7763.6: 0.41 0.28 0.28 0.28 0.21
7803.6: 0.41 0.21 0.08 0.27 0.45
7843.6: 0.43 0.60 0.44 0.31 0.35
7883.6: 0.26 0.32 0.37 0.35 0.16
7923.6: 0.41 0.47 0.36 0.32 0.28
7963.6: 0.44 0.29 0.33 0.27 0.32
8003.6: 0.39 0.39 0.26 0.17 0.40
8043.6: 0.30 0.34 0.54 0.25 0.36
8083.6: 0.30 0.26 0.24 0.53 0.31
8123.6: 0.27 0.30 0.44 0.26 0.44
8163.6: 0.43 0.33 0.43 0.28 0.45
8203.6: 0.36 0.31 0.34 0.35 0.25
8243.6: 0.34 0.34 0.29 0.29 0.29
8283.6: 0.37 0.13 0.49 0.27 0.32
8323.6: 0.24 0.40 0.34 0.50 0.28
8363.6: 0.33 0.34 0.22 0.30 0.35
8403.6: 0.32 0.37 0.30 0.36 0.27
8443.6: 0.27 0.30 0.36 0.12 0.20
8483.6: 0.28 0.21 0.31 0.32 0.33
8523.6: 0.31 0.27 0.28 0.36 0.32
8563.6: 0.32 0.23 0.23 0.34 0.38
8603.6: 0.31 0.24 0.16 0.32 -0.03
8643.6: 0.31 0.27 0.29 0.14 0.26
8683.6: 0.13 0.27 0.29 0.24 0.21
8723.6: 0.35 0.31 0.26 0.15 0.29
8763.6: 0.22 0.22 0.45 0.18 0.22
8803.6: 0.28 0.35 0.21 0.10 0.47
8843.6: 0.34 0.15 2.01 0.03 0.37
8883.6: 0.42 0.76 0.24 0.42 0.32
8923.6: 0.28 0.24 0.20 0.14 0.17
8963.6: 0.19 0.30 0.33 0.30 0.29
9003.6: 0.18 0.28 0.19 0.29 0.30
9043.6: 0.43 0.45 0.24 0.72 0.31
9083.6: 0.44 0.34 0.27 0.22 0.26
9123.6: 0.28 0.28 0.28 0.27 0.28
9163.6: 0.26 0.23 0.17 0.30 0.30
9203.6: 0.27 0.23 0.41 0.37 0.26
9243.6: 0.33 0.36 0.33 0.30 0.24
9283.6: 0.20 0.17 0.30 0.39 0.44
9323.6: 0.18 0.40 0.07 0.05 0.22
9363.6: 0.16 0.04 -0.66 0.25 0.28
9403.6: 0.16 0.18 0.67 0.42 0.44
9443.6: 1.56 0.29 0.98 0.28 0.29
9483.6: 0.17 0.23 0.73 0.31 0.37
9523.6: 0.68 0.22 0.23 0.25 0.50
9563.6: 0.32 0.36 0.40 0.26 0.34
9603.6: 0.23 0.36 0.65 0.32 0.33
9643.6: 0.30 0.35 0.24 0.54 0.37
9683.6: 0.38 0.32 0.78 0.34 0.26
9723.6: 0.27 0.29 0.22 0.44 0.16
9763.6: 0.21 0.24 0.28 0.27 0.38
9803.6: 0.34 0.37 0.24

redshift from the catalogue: 0.35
